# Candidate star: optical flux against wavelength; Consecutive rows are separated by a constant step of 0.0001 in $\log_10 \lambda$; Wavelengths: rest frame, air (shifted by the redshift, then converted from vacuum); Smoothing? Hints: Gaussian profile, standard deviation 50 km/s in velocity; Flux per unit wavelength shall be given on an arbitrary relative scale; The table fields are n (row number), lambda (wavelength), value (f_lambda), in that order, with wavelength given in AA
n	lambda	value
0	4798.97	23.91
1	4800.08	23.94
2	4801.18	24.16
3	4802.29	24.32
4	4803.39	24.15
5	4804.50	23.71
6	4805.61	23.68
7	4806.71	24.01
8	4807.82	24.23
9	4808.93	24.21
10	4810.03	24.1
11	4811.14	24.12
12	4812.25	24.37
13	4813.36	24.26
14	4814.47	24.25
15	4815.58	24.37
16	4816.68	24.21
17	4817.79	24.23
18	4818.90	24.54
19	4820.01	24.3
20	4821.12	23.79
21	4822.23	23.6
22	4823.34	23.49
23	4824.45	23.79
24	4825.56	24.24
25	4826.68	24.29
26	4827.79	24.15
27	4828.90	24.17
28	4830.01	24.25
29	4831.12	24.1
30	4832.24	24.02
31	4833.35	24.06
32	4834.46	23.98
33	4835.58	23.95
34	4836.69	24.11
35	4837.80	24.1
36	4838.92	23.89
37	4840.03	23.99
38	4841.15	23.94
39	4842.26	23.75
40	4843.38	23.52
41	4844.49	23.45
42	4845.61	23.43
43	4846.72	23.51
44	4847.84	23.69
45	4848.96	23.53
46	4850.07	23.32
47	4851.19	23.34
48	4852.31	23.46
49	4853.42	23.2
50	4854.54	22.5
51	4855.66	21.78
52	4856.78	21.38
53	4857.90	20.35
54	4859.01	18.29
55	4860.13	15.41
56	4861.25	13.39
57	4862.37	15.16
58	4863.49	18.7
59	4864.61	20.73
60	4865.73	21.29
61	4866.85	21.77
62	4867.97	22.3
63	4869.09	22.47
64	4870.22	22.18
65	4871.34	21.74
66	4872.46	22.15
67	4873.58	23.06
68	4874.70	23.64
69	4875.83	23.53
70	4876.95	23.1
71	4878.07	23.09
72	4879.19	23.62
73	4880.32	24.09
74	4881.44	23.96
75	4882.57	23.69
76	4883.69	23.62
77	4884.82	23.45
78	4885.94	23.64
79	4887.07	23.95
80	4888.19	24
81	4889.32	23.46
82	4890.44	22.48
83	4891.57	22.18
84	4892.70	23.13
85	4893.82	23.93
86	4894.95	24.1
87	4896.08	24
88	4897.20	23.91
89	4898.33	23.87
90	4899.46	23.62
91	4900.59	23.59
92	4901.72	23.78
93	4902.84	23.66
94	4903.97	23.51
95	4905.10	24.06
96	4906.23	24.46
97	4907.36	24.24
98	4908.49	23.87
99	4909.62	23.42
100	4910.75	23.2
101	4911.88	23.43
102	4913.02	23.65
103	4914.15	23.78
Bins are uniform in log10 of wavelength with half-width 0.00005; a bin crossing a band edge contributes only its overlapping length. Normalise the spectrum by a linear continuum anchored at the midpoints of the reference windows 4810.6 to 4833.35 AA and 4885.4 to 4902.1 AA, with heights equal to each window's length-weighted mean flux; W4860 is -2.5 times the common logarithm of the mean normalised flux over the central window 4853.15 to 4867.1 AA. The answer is 0.22 mag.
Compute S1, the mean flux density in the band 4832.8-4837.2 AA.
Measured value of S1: 24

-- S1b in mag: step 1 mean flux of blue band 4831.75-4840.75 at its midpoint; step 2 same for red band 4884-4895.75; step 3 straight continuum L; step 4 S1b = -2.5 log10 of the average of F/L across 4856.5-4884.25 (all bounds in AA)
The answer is 0.11 mag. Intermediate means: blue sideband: 24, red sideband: 23.4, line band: 21.3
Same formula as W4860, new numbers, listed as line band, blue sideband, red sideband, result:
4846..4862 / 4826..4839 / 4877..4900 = 0.13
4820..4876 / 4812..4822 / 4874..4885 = 0.07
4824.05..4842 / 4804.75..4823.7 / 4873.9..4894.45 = -0.01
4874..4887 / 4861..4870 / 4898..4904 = -0.10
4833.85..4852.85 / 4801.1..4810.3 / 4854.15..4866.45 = -0.15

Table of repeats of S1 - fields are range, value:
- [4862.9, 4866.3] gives 20.2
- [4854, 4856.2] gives 22.1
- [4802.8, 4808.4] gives 24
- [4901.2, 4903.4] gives 23.8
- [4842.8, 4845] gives 23.5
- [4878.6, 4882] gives 23.9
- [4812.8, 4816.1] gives 24.3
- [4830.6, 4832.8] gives 24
